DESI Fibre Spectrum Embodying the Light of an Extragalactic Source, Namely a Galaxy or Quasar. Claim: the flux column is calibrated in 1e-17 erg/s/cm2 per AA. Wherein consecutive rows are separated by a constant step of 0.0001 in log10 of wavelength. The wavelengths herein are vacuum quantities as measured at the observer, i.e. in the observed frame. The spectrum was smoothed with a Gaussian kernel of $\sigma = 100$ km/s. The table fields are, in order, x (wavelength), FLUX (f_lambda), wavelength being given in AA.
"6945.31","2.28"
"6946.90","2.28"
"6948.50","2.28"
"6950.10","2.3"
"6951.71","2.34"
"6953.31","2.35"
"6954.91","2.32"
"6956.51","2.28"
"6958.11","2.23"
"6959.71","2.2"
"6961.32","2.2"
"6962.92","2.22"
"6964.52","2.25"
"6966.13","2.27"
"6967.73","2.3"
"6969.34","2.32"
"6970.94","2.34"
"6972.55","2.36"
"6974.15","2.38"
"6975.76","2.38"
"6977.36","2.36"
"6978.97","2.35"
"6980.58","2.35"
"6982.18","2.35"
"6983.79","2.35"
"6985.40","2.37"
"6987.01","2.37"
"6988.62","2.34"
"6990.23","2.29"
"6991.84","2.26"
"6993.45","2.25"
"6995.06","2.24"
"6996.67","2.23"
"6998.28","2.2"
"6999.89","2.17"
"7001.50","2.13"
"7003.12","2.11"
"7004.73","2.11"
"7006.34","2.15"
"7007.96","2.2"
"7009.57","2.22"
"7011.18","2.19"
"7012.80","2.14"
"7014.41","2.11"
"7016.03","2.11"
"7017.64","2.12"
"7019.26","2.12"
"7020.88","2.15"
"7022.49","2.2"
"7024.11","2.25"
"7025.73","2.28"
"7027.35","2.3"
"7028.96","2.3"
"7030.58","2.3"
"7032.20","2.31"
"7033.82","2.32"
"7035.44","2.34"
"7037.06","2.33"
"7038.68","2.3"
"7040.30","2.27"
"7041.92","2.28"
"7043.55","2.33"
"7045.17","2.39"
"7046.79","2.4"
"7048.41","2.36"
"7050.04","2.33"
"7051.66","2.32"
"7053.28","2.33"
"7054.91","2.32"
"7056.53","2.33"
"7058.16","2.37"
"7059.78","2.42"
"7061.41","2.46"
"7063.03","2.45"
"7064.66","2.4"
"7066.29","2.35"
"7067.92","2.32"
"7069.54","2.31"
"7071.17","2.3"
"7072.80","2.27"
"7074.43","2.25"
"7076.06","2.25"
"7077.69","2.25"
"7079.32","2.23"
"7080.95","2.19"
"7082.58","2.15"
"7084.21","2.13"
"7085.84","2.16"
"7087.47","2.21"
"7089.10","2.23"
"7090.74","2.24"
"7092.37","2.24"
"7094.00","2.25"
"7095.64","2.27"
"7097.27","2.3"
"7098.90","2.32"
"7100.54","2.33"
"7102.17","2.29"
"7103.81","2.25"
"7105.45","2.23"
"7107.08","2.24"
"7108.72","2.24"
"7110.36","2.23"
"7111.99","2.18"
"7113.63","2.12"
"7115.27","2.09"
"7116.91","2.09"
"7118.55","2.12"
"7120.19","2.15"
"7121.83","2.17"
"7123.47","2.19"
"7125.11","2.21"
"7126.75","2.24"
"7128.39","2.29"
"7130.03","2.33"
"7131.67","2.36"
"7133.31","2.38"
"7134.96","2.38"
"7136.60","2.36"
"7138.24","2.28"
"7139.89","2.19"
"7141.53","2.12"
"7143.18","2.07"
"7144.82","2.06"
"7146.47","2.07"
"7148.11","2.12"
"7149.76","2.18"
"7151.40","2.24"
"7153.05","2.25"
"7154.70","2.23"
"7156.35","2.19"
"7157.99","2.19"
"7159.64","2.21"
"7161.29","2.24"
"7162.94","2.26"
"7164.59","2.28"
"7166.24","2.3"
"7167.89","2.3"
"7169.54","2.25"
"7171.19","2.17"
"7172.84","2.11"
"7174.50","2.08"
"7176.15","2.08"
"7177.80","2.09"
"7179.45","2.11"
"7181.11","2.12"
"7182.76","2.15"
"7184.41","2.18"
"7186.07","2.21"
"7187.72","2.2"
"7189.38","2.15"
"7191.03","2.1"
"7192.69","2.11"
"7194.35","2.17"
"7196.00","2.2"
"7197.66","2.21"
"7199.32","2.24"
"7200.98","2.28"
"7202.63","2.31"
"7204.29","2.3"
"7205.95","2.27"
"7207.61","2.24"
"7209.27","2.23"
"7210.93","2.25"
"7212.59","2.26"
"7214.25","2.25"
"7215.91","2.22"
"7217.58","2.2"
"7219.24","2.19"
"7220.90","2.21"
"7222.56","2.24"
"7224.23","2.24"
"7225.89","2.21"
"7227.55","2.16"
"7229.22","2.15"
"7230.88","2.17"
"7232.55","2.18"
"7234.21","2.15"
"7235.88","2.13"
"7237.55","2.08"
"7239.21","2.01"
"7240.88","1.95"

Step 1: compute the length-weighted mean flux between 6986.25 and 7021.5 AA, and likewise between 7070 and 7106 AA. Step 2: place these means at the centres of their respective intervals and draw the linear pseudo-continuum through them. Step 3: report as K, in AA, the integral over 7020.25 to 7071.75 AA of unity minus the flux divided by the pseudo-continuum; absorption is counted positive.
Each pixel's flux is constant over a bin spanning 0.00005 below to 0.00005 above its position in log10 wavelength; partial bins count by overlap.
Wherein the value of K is -2.5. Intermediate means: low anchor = 2.19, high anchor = 2.24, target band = 2.33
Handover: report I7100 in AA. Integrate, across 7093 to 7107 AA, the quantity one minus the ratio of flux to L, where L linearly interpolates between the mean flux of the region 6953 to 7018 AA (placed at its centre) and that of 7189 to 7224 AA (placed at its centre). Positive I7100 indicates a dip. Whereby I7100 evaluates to -0.2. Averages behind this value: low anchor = 2.26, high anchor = 2.22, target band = 2.28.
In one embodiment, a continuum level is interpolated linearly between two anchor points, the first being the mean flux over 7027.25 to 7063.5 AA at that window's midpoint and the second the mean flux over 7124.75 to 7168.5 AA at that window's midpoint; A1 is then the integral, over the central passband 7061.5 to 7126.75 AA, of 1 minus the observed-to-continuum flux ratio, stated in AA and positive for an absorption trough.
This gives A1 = 1.5 AA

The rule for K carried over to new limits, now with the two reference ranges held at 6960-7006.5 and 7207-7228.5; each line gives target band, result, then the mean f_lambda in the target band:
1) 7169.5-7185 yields 0.72 AA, 2.13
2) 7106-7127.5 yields 0.68 AA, 2.18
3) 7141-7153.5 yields 0.57 AA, 2.14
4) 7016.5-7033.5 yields 0.25 AA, 2.23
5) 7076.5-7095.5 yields 0.36 AA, 2.21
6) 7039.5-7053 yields -0.43 AA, 2.33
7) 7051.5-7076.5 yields -0.94 AA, 2.34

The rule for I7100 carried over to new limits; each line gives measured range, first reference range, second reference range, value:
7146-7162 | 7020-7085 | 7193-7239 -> 0.36 AA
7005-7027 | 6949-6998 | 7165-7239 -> 1.05 AA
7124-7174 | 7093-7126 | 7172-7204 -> -0.87 AA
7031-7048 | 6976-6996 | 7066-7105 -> -0.31 AA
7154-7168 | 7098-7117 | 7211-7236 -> -0.19 AA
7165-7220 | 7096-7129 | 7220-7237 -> -0.16 AA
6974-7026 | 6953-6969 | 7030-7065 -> 1.46 AA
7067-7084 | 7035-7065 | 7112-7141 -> 0.47 AA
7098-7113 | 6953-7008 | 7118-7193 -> -0.24 AA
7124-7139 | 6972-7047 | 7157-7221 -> -0.61 AA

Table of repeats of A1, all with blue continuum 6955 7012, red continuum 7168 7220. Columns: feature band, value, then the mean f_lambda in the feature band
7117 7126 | 0.2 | 2.16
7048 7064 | -0.9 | 2.37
